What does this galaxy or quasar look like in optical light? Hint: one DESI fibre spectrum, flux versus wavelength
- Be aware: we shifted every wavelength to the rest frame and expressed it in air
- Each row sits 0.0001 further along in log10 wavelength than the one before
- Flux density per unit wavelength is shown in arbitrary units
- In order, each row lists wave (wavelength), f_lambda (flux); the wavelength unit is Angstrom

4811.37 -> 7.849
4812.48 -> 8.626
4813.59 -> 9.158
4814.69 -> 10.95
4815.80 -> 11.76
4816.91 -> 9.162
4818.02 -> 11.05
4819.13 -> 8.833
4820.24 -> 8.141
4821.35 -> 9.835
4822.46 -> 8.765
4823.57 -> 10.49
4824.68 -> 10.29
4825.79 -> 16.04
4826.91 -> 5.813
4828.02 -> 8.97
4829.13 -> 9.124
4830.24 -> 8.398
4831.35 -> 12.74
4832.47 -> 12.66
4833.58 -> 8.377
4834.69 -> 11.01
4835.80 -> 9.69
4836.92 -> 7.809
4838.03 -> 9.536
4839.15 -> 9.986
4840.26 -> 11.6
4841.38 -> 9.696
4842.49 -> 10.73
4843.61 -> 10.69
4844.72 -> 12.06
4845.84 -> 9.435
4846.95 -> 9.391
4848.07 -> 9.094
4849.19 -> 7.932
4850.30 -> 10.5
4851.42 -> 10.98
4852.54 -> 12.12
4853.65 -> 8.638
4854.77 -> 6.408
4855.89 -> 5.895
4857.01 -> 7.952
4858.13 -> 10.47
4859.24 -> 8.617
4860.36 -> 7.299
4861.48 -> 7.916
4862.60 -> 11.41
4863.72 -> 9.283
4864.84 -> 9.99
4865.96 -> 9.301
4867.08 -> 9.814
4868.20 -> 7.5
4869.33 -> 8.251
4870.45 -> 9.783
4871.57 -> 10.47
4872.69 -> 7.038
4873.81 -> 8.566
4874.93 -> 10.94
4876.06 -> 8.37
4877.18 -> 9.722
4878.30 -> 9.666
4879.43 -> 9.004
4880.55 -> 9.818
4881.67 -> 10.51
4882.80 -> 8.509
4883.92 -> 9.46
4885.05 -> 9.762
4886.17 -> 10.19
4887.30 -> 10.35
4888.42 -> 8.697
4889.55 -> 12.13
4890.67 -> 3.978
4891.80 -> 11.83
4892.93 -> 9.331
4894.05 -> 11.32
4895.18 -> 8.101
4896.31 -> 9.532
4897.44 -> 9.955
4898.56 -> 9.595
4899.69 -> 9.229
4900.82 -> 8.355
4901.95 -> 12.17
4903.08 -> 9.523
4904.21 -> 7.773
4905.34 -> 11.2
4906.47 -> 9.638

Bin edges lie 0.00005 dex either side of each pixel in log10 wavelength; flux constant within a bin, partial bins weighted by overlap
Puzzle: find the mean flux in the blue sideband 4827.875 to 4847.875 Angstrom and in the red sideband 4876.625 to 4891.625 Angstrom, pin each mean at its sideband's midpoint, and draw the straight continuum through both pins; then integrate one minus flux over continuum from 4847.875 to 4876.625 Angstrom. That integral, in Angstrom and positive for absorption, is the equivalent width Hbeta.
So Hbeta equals 2.2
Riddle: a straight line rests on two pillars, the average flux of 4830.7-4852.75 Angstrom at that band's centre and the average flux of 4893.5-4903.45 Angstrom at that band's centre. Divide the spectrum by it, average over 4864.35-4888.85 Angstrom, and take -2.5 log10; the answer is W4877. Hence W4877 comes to 0.07 mag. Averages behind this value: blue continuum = 10.3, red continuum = 9.75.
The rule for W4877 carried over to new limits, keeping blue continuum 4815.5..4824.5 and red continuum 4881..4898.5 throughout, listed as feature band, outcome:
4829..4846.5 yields -0.06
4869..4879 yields 0.05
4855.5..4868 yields 0.09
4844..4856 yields 0.02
